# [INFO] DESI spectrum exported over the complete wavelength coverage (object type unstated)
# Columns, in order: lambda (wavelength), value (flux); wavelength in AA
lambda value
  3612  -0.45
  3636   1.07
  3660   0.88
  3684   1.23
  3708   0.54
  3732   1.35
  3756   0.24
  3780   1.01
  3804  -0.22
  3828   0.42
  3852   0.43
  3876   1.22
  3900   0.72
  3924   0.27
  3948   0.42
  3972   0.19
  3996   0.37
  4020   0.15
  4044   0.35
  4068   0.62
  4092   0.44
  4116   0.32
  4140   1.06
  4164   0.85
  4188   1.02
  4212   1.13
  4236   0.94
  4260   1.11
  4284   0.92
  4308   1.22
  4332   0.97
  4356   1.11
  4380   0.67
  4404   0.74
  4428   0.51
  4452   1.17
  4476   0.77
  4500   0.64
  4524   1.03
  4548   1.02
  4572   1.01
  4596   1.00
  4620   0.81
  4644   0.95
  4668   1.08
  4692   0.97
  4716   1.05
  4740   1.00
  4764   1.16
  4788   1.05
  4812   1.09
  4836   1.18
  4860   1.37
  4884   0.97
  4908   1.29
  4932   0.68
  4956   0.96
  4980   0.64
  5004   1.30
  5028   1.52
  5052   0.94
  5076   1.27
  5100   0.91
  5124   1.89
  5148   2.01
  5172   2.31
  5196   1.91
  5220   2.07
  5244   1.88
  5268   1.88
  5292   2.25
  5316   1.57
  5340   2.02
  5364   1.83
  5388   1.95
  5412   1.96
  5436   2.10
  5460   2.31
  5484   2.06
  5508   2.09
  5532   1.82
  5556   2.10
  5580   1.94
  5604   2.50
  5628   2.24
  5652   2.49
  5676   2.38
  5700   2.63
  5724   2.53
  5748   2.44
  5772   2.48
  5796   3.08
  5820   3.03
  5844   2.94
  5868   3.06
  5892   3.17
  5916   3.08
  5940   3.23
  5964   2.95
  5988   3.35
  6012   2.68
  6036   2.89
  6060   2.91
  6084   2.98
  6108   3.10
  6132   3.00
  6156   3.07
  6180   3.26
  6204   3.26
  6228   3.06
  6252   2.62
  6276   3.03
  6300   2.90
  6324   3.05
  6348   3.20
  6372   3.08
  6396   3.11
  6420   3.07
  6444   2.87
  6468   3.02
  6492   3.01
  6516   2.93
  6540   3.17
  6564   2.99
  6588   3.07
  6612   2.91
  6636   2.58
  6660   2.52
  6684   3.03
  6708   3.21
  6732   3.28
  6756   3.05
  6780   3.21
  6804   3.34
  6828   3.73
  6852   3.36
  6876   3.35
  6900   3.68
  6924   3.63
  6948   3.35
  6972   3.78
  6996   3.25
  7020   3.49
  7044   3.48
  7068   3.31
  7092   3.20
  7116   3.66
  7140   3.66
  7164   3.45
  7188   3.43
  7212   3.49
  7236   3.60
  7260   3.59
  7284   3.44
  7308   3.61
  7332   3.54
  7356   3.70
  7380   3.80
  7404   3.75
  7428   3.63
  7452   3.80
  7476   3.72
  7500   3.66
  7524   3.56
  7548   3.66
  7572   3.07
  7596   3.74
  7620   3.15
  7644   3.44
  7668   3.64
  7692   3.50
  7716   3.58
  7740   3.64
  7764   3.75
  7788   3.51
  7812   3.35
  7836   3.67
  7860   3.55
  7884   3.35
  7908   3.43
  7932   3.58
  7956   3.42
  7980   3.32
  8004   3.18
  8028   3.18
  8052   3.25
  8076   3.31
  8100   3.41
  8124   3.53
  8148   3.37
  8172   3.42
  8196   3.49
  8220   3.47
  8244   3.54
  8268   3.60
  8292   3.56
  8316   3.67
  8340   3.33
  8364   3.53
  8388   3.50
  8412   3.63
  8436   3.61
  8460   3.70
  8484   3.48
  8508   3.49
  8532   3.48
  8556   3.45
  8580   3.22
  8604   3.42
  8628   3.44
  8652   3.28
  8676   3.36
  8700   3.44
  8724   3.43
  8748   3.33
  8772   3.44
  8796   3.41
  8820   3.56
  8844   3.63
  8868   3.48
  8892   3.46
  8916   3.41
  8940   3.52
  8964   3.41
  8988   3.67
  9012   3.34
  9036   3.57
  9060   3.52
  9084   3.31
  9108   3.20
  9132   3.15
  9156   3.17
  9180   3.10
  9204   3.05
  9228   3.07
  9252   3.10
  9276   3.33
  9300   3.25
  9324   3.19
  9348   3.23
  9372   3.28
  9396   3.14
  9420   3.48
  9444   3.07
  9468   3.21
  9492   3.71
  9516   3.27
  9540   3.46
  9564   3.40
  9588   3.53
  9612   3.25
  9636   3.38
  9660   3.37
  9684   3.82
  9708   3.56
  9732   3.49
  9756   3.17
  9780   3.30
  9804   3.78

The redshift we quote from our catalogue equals 0.28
